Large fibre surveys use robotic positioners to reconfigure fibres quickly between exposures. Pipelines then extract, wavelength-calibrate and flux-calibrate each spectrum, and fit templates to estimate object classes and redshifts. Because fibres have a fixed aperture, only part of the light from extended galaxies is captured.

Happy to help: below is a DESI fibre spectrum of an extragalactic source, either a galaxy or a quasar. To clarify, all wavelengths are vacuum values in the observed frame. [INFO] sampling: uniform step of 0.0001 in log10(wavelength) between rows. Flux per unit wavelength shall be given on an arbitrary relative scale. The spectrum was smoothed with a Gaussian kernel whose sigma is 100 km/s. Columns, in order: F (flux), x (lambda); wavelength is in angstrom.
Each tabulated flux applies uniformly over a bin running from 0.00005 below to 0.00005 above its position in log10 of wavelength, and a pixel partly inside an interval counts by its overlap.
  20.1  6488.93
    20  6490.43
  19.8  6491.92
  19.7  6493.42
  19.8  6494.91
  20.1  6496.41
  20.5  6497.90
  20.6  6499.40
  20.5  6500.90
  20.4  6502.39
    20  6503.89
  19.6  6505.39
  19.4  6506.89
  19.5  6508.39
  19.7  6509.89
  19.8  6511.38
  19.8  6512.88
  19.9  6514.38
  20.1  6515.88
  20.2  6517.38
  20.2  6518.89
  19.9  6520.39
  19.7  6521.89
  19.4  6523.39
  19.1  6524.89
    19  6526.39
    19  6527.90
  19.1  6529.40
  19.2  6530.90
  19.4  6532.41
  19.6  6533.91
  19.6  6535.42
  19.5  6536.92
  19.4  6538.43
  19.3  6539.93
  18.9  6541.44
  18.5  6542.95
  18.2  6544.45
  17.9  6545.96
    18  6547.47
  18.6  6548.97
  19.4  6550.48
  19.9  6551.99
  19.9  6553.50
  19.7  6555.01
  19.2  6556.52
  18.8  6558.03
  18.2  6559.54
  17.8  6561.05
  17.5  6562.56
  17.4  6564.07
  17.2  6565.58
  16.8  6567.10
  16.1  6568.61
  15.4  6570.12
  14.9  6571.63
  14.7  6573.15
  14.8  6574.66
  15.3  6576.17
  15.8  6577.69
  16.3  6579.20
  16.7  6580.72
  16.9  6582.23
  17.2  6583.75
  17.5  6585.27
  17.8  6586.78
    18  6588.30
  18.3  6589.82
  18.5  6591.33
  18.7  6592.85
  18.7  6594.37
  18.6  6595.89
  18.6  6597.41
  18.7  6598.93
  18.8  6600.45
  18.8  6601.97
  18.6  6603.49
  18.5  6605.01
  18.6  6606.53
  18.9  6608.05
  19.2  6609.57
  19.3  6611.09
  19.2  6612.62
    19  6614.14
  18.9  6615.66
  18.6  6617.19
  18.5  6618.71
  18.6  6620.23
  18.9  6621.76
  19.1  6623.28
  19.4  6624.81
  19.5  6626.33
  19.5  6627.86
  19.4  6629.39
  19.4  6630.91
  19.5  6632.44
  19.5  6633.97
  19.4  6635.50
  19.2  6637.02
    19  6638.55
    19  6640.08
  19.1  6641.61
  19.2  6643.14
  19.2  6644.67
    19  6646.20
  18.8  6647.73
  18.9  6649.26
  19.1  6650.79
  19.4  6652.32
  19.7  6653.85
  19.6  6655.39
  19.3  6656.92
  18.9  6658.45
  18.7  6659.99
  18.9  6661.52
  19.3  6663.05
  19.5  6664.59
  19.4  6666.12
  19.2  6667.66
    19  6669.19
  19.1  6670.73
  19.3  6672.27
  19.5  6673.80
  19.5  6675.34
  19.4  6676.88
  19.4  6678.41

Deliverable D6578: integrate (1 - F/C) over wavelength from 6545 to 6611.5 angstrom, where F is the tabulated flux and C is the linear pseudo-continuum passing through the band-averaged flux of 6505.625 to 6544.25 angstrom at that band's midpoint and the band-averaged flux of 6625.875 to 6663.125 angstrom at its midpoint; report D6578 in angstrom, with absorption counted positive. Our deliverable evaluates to 5.27 angstrom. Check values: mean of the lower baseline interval 19.5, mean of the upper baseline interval 19.2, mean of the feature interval 17.8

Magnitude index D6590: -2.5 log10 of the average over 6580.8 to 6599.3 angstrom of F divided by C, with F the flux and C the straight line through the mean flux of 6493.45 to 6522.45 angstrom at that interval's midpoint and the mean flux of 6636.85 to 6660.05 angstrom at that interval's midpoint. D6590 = 0.08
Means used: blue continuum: 20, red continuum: 19.1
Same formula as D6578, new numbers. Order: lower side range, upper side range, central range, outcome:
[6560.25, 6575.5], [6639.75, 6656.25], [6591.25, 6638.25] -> -2.6 angstrom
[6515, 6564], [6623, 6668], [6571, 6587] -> 2.5 angstrom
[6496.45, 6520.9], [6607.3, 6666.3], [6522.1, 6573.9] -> 3.6 angstrom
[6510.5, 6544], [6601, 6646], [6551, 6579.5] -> 3.2 angstrom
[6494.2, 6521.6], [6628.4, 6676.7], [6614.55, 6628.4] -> 0.3 angstrom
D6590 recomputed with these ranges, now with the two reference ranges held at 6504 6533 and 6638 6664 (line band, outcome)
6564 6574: 0.212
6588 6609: 0.040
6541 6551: 0.058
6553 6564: 0.047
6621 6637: -0.009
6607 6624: 0.018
